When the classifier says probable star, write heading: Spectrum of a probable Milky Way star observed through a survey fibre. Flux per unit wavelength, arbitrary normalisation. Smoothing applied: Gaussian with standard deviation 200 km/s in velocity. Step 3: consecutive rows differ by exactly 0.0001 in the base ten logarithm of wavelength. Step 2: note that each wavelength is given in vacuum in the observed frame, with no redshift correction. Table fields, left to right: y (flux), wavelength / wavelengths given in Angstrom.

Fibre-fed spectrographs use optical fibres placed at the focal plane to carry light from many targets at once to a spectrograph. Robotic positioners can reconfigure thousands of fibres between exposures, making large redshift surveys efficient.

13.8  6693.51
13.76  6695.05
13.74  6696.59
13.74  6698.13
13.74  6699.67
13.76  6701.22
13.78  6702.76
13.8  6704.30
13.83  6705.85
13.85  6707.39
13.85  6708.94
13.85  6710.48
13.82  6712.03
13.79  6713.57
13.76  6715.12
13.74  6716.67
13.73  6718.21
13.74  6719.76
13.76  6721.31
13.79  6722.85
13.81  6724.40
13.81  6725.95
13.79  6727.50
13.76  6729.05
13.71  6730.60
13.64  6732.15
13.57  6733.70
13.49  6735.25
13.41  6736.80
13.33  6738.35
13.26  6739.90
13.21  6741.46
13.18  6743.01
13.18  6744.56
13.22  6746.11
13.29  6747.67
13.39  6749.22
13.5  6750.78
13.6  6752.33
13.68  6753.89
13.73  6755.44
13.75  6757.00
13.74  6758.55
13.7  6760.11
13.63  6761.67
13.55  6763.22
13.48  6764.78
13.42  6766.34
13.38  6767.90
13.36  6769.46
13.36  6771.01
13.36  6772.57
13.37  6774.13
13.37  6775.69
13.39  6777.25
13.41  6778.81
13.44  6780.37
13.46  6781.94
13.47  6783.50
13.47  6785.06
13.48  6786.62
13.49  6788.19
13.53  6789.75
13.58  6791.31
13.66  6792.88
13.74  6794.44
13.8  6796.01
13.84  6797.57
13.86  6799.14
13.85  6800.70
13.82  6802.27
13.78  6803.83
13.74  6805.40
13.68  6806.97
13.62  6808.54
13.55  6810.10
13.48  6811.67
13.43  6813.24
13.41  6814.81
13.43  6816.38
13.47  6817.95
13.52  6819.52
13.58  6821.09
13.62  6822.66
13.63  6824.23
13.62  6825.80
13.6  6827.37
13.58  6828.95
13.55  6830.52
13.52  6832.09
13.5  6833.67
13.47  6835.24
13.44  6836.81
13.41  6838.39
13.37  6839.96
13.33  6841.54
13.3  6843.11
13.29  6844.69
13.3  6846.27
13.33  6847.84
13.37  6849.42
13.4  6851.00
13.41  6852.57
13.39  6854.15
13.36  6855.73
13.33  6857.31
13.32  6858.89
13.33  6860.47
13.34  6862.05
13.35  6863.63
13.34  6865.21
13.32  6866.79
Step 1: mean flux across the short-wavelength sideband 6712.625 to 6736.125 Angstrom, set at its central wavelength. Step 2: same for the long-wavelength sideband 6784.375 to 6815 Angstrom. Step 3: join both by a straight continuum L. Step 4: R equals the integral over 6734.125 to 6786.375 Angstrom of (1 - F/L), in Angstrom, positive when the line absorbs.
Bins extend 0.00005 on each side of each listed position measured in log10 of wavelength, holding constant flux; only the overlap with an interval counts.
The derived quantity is 0.9 Angstrom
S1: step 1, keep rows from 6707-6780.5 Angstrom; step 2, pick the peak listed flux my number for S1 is 13.85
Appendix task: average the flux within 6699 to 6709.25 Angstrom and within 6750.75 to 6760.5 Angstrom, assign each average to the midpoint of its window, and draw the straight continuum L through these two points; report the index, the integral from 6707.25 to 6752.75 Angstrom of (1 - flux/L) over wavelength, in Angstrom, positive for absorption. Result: 0.49 Angstrom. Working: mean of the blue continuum 13.8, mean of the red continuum 13.7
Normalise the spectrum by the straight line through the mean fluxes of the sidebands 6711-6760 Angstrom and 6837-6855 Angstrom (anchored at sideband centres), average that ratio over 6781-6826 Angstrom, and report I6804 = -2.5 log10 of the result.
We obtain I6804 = -0.013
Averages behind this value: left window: 13.6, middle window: 13.6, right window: 13.4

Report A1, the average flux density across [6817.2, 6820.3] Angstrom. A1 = 13.5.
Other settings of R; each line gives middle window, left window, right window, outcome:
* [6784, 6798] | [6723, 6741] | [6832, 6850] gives -0.1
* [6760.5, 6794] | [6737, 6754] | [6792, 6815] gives 0.2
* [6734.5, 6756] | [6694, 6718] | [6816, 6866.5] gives 0.5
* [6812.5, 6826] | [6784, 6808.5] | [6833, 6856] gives 0.0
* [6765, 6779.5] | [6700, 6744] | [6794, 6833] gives 0.3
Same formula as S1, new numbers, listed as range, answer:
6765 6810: 13.86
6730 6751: 13.71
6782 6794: 13.66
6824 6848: 13.63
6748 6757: 13.75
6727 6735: 13.79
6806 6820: 13.68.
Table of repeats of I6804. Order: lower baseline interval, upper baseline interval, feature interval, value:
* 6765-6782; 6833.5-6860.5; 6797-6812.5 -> -0.03 mag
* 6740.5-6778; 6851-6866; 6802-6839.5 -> -0.01 mag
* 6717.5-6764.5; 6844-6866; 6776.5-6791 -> 0.00 mag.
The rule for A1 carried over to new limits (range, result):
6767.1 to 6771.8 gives 13.4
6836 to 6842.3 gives 13.4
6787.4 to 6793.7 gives 13.6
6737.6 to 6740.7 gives 13.3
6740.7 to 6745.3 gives 13.2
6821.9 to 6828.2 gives 13.6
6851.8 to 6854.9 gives 13.4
